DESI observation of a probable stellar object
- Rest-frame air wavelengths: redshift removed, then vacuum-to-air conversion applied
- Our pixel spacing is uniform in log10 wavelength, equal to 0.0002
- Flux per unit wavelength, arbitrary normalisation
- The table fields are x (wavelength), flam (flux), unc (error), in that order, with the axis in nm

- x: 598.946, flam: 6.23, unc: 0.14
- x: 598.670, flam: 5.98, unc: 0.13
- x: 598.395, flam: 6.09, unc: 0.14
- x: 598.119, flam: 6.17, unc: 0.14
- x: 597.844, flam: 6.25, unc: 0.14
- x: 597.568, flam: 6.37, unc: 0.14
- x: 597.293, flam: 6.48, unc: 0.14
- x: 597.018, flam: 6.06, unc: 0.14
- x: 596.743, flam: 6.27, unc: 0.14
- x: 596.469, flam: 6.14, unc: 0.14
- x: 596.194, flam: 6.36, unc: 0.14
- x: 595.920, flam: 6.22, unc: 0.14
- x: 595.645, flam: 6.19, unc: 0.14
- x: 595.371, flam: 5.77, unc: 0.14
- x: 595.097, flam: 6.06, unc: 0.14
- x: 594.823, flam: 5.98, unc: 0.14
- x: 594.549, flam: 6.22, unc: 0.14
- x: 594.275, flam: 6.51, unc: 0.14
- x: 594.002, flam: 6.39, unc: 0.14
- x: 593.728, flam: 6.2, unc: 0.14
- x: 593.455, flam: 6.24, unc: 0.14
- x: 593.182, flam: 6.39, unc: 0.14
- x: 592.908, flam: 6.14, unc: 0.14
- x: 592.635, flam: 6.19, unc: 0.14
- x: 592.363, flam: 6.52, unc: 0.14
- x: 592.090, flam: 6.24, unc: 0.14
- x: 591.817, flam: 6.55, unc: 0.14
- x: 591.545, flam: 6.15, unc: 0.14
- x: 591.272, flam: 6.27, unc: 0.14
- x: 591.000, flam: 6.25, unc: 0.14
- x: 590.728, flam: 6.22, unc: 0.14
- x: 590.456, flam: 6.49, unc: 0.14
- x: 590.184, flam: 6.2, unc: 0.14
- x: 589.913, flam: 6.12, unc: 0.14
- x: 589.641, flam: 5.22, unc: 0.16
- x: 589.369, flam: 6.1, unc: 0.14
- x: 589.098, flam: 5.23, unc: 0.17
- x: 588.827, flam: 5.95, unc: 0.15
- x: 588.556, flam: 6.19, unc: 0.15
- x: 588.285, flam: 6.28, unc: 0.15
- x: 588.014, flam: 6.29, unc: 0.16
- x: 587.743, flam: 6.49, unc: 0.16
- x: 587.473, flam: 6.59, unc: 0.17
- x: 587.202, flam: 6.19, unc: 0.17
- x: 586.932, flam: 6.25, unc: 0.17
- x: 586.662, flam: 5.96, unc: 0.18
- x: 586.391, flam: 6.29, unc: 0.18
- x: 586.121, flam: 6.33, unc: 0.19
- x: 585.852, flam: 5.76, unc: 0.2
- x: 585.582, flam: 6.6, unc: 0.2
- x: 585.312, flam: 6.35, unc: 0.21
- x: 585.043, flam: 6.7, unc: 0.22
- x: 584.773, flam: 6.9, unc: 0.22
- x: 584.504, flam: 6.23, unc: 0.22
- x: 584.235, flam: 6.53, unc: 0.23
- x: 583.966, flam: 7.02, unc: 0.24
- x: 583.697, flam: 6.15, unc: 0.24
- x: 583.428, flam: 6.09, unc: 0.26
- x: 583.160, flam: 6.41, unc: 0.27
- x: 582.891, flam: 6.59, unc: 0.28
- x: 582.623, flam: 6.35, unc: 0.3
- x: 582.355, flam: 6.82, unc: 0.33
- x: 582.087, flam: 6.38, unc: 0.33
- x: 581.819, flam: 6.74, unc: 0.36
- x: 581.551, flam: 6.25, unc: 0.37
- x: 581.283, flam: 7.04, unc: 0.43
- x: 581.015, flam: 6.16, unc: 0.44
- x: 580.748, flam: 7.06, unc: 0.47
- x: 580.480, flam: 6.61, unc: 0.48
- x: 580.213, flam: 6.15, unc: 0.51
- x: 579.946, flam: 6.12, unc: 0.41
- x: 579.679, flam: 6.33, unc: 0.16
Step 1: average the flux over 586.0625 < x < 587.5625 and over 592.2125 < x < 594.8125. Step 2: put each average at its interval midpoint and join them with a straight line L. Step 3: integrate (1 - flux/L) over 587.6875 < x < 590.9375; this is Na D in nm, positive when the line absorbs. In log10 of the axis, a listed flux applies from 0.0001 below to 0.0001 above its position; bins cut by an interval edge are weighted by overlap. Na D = 0.11 nm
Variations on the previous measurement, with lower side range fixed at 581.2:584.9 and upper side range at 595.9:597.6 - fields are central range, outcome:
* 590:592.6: 0.025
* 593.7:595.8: 0.049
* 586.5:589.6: 0.156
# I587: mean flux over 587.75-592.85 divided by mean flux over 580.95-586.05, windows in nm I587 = 0.9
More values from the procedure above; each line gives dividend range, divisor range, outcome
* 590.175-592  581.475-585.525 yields 0.97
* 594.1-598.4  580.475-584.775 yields 0.95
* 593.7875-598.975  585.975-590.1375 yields 1.02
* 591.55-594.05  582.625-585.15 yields 0.97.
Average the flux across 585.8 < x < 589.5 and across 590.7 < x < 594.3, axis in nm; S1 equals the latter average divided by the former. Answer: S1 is 1.03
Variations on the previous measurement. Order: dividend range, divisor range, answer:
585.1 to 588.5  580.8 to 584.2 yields 0.97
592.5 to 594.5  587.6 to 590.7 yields 1.04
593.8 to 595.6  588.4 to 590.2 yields 1.05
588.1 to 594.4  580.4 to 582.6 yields 0.93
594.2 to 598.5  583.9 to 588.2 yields 0.97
